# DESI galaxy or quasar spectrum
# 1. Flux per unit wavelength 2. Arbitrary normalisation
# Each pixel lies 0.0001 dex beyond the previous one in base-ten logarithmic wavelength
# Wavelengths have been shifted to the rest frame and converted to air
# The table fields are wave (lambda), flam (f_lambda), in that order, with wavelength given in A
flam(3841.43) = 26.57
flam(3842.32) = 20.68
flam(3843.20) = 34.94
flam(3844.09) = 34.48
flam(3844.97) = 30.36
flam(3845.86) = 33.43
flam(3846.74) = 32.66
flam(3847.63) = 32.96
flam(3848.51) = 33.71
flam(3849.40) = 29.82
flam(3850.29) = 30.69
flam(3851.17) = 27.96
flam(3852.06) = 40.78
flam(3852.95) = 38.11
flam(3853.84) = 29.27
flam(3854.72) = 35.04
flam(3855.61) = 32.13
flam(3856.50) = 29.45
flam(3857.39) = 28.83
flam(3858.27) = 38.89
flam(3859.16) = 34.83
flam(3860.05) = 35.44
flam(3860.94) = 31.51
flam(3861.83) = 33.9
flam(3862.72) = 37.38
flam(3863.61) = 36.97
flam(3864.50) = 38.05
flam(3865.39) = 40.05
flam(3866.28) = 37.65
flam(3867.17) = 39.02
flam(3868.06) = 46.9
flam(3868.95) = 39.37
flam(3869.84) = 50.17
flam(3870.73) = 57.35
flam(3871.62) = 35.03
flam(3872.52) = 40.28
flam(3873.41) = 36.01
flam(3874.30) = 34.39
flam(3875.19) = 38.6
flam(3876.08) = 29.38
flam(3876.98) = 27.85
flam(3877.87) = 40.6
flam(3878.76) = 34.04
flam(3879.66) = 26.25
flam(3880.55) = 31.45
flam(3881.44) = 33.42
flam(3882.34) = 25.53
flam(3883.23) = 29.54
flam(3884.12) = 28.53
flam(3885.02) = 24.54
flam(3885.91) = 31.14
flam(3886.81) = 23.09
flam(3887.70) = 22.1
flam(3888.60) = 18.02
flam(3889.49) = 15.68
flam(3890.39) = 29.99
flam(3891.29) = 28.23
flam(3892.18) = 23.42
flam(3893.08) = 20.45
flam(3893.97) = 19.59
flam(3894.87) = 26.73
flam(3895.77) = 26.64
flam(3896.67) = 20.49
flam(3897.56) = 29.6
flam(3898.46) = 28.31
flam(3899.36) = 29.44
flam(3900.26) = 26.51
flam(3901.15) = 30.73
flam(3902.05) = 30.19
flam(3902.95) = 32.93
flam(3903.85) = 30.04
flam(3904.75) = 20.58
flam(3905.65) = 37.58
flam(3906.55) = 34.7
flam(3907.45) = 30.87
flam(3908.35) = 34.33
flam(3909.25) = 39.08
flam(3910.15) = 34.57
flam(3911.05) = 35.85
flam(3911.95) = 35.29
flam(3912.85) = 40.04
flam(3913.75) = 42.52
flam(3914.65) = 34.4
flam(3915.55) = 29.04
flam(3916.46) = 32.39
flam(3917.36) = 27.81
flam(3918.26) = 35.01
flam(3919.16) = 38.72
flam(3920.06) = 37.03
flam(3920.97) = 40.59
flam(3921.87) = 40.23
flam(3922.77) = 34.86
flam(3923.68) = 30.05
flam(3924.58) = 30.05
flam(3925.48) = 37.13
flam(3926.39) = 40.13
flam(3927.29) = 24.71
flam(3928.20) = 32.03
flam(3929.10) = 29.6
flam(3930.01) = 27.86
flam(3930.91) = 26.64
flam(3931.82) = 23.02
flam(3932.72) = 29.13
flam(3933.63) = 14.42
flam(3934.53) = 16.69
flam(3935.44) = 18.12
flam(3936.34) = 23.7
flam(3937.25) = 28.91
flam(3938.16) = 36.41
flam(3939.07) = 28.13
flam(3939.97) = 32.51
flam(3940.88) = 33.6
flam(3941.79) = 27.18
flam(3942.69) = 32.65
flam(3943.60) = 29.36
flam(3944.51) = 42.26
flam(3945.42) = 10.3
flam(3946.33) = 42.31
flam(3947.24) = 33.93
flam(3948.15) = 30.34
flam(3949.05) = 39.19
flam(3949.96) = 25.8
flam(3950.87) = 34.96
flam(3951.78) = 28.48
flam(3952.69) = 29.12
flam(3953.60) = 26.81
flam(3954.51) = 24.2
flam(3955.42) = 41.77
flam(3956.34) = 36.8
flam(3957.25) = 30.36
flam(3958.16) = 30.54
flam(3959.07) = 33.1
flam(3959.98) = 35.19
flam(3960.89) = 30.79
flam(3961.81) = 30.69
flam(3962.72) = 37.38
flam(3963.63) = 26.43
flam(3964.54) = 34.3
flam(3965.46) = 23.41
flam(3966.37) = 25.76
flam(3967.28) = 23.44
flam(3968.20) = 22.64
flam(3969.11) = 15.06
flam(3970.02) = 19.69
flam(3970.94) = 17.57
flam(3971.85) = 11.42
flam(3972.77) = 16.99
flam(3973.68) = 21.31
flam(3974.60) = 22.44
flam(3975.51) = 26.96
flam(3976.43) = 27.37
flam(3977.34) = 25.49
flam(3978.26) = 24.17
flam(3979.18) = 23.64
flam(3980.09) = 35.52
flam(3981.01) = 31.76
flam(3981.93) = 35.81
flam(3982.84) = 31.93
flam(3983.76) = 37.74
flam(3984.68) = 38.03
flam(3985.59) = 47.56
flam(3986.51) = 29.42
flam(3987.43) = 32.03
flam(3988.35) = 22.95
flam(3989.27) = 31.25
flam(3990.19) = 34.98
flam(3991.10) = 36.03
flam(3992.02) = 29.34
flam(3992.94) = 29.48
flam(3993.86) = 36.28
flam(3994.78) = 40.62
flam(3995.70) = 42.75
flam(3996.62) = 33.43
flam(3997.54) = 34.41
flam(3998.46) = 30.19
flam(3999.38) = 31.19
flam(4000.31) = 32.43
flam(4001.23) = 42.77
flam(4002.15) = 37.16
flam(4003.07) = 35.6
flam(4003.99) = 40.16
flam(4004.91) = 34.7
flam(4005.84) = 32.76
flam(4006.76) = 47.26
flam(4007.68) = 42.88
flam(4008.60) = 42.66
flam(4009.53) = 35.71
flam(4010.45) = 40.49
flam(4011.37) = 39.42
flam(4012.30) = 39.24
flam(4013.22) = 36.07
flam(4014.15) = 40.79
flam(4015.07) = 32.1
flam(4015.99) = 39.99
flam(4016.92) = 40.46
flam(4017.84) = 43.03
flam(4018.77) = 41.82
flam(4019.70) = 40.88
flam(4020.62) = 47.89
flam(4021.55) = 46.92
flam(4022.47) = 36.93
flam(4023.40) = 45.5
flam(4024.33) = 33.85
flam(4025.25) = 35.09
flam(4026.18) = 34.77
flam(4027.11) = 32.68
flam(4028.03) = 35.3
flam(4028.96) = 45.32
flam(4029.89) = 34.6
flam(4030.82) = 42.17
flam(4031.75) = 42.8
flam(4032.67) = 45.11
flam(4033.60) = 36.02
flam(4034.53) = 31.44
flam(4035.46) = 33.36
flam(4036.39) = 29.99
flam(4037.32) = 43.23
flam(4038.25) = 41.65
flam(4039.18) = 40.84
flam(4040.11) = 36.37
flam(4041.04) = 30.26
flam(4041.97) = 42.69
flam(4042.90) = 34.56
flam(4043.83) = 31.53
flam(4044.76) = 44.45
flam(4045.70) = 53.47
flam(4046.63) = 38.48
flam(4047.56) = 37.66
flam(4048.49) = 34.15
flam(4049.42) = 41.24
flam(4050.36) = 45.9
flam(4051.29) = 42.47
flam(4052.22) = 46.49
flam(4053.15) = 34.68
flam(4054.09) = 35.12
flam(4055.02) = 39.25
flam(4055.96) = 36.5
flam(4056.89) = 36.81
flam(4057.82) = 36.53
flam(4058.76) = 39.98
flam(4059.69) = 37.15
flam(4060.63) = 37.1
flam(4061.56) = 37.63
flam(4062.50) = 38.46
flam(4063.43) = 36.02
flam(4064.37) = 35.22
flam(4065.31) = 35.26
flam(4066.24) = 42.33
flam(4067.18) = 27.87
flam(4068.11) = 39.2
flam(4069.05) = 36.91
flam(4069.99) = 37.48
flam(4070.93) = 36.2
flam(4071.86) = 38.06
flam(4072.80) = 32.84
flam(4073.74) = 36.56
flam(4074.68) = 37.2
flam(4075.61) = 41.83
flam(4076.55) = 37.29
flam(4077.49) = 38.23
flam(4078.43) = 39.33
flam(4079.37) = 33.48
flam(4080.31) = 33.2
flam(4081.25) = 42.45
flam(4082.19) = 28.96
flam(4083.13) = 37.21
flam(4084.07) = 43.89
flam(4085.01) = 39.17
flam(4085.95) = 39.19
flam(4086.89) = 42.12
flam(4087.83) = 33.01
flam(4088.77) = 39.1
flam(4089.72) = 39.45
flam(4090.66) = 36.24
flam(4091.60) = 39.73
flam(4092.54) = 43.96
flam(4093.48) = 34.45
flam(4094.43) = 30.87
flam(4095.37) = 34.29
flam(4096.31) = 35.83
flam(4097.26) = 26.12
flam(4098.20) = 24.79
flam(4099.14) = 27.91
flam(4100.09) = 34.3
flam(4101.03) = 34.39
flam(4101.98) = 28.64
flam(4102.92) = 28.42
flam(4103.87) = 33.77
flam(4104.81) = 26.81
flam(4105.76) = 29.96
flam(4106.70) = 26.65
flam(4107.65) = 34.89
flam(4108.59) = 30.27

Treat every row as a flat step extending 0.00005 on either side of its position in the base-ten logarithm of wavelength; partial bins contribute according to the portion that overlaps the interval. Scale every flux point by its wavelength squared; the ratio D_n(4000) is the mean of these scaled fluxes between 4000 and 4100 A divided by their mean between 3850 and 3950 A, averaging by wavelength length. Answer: 1.29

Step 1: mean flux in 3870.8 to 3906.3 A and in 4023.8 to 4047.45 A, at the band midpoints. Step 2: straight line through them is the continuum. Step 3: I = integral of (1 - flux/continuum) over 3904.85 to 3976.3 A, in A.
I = 4.3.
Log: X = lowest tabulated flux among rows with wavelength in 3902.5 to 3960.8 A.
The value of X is 10.3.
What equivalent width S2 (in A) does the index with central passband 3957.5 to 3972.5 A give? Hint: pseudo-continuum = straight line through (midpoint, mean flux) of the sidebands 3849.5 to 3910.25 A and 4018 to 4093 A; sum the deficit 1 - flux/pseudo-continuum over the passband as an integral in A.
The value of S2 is 3.9 A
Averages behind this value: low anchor 32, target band 26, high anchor 38.3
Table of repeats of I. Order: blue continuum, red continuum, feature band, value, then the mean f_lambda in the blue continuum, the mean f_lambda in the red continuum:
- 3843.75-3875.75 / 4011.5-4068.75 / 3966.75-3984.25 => 5.99 A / 36.1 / 38.6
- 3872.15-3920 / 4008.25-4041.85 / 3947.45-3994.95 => 7.80 A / 30.4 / 38.8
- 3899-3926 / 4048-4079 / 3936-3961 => 2.38 A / 33.8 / 37.8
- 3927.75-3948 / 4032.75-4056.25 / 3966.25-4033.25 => 0.40 A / 28.2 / 38.6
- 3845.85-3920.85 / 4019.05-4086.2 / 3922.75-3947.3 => 3.80 A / 32.5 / 38.2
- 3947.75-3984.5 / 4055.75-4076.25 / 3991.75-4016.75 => -4.39 A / 28.2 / 37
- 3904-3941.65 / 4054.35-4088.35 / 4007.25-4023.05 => -2.41 A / 31.6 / 37.2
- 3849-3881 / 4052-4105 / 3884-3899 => 4.80 A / 35.9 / 36.1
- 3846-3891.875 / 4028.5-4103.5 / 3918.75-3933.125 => 0.77 A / 33.3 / 37.2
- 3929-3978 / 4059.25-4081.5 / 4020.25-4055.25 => -4.83 A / 27.6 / 36.9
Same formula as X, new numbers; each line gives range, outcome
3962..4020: 11.42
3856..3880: 26.25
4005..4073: 27.87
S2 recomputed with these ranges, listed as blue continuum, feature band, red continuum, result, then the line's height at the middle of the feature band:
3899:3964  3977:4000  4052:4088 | 0.56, 33.9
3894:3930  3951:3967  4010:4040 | 1.93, 35.1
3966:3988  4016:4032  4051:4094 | -3.91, 32.1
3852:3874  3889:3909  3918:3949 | 3.69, 34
